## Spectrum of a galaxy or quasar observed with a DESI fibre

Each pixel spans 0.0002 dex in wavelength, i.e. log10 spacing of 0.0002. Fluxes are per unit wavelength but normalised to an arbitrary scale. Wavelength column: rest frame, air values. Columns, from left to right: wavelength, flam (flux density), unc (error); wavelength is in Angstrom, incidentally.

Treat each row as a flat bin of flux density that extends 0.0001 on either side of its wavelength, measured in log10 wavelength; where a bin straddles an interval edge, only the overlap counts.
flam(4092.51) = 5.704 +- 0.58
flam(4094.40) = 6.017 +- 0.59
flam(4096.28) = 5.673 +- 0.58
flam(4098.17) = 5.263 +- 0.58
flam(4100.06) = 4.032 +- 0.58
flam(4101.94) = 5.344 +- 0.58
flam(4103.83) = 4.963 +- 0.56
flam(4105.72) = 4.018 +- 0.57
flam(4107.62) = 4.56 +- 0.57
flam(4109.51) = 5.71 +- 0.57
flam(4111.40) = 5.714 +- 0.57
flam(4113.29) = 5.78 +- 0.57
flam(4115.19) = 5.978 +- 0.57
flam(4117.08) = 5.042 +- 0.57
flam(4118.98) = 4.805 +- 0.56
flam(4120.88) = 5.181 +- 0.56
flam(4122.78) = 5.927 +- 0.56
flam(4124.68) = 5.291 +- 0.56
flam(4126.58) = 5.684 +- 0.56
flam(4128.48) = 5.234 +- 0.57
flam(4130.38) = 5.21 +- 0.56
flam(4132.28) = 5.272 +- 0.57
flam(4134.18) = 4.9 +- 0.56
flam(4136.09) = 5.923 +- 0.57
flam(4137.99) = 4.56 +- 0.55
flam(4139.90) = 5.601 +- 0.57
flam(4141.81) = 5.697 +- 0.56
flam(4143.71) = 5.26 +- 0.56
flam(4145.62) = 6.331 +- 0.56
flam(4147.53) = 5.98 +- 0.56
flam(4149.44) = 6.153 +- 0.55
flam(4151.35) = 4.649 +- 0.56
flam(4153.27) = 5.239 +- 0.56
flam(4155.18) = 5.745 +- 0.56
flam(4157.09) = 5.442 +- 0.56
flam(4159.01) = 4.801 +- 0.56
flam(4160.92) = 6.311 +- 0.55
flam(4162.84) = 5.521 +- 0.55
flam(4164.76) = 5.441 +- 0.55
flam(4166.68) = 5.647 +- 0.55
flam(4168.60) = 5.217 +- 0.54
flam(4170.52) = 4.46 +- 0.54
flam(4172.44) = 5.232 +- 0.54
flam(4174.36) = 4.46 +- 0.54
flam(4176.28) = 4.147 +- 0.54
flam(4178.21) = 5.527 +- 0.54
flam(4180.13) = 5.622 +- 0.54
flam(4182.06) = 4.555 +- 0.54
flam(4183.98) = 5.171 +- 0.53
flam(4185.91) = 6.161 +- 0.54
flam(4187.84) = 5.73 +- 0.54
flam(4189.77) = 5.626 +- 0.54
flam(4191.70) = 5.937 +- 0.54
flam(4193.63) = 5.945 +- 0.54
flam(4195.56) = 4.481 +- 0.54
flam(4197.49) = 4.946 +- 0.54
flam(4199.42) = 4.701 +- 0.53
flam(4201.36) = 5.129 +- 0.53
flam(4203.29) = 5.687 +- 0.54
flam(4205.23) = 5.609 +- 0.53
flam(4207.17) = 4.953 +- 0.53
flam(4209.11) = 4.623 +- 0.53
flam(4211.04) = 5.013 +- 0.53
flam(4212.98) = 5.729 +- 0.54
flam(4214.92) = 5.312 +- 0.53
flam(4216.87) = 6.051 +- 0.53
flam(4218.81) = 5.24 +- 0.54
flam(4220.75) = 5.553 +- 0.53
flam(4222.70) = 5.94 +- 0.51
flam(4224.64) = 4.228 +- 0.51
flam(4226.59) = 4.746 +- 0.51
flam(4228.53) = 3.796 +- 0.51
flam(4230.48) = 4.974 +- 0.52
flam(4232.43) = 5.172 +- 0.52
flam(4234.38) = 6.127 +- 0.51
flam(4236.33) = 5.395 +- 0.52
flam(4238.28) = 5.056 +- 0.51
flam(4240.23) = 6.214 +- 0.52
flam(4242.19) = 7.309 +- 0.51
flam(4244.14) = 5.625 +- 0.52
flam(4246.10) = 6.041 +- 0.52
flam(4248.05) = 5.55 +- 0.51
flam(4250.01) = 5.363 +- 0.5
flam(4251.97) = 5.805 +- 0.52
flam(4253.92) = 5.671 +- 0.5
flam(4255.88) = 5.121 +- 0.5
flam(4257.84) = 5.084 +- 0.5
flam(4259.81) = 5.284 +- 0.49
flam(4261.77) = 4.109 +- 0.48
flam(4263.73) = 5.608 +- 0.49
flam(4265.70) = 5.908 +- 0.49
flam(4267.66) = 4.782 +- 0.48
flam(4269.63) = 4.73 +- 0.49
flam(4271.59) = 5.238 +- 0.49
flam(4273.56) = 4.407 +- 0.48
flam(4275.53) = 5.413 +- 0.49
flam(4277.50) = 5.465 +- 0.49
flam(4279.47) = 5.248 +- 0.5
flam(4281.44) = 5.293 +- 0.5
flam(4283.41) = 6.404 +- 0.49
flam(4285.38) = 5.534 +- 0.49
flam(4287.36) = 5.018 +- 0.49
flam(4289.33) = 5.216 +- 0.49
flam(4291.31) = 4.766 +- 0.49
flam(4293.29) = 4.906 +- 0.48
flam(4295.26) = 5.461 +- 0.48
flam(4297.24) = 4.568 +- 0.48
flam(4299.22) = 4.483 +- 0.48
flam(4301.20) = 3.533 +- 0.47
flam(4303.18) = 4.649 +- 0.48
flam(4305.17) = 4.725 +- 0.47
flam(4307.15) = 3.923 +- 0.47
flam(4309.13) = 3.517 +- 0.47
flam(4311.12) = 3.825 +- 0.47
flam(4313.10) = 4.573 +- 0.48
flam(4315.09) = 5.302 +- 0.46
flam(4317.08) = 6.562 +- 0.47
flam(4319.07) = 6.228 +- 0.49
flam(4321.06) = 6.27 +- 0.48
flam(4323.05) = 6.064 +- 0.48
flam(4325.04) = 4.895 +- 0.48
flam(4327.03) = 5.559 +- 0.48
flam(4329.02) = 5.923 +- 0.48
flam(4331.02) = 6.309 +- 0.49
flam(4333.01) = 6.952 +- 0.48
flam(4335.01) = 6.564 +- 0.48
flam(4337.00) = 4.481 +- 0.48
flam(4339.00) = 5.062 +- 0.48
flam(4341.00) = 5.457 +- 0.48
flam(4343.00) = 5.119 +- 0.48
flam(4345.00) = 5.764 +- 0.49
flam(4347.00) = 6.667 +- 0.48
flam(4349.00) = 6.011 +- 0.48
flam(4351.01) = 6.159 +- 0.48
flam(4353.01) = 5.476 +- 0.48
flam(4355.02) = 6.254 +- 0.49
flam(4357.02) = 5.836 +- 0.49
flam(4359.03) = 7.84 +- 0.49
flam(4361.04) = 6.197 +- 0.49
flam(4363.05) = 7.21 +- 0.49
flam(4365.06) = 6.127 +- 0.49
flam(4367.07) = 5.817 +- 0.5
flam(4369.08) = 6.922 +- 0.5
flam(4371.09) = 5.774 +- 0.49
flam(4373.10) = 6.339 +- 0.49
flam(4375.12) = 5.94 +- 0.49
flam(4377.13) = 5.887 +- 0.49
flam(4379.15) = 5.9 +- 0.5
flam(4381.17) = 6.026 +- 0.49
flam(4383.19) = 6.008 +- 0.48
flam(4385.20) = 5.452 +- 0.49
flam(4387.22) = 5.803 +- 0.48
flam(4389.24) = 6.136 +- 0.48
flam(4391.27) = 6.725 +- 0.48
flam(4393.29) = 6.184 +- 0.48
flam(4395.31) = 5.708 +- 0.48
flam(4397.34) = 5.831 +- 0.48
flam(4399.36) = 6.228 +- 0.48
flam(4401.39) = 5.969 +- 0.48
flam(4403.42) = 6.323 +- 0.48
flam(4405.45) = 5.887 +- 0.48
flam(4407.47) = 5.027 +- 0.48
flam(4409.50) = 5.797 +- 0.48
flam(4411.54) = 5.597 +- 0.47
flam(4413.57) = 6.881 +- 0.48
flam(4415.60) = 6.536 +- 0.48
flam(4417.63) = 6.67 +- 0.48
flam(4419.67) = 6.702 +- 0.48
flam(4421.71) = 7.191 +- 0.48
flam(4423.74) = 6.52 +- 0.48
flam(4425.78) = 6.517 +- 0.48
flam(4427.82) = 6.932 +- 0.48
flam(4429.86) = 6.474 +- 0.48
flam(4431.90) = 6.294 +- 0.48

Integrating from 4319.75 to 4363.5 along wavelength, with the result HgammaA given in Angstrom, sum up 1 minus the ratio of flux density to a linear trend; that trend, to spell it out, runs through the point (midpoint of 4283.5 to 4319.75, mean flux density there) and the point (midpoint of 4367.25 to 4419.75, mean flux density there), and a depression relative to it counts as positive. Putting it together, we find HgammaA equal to -4.9 Angstrom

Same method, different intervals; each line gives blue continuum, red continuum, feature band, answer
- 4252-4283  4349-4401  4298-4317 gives 3.97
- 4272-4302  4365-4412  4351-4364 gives -1.70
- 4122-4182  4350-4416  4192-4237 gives 2.92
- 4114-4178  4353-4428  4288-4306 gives 3.60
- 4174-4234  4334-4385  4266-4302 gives 3.67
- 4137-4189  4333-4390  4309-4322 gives 1.29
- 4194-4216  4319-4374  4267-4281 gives 1.31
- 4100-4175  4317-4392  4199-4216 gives 1.04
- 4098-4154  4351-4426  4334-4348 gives 1.03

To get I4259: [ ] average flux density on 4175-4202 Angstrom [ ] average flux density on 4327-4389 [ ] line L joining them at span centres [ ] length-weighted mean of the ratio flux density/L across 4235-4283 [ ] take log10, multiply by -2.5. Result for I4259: 0.03 mag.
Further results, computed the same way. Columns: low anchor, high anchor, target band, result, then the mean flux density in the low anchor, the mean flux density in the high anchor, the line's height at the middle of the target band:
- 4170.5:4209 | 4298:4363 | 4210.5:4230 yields 0.02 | 5.21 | 5.53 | 5.28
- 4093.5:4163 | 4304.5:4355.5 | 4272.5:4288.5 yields 0.03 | 5.37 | 5.52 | 5.49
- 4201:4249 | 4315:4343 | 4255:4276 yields 0.11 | 5.41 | 5.82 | 5.57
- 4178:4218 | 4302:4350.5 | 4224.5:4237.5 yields 0.09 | 5.35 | 5.43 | 5.37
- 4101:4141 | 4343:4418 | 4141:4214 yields 0.02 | 5.27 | 6.11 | 5.46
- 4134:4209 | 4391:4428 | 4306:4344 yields 0.10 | 5.34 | 6.25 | 5.93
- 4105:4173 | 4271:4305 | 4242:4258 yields -0.12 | 5.38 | 5.02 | 5.11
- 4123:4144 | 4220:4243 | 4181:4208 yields 0.01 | 5.36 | 5.36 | 5.36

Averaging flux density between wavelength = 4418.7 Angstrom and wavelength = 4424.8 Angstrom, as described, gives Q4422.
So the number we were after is 6.8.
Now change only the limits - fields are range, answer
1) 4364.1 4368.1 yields 5.98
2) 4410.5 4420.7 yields 6.47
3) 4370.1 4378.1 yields 5.99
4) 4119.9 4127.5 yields 5.51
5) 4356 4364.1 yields 6.77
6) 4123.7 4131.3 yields 5.36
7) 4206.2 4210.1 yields 4.8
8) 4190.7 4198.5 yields 5.33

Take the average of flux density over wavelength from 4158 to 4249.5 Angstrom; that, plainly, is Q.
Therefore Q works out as 5.33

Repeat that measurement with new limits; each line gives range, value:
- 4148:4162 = 5.49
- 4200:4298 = 5.31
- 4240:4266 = 5.59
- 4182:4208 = 5.36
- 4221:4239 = 5.07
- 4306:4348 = 5.48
